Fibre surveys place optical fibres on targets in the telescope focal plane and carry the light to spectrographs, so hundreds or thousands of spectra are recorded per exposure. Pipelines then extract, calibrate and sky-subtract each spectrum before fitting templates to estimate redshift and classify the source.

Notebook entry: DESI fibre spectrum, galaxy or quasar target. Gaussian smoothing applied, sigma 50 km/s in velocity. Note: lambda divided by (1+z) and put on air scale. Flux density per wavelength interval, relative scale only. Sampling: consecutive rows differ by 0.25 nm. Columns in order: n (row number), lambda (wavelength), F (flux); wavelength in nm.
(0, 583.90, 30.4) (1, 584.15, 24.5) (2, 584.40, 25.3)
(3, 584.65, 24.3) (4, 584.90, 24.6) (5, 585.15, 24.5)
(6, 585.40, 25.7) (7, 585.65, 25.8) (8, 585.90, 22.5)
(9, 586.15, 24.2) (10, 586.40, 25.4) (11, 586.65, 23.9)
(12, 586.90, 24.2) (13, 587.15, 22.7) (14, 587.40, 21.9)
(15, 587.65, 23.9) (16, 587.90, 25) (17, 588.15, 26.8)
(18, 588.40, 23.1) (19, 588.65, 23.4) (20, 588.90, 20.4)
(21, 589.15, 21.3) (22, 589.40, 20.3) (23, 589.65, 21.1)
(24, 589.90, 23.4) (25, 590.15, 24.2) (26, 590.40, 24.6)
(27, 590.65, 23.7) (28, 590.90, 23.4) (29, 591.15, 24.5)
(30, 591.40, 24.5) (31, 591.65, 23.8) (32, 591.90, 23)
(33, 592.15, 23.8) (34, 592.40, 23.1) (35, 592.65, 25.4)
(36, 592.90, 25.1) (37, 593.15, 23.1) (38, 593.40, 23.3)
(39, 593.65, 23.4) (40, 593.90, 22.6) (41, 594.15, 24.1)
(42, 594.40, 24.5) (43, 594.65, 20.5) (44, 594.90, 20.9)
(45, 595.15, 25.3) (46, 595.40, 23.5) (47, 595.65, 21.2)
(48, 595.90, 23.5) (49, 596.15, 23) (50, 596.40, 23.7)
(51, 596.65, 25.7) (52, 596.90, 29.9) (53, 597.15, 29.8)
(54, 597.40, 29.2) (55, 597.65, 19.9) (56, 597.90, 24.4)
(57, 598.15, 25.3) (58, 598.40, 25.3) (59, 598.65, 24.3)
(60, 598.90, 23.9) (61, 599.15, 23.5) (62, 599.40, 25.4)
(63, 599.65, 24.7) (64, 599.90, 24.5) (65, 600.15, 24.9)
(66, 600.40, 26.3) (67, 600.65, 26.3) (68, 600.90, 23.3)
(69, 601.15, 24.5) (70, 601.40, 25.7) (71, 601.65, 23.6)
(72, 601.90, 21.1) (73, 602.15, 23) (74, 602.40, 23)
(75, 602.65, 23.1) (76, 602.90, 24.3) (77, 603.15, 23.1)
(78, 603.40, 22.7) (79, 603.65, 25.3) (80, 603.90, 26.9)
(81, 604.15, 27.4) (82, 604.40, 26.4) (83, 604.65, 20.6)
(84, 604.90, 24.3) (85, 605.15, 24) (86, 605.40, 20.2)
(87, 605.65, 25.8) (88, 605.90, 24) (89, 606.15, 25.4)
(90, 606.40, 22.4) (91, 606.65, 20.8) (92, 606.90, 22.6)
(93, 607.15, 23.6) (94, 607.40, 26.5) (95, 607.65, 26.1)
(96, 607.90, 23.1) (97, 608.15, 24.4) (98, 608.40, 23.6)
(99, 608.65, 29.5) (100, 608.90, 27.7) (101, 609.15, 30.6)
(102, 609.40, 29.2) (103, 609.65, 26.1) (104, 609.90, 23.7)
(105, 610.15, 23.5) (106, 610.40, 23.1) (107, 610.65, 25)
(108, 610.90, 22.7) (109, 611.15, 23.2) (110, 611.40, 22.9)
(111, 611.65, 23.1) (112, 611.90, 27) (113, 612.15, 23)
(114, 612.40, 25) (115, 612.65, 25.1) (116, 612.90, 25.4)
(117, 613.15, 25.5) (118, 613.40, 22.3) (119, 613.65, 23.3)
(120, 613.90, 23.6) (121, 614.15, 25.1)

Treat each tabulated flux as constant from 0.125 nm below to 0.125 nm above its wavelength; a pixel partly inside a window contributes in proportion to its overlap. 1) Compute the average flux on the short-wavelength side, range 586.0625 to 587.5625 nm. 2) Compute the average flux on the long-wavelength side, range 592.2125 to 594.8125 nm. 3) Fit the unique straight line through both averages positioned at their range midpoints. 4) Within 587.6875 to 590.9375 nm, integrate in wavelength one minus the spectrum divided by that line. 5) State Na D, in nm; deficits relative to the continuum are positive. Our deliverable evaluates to 0.066 nm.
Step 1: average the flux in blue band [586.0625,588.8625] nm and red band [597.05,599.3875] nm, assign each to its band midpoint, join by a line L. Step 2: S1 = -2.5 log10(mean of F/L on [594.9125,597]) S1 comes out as 0.03 mag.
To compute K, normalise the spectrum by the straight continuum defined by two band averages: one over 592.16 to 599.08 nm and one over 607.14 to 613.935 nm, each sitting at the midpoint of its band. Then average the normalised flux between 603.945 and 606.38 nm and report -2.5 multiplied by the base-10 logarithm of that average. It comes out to 0.020 mag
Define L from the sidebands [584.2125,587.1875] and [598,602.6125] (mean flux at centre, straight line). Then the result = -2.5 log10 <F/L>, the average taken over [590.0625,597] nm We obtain 0.03 mag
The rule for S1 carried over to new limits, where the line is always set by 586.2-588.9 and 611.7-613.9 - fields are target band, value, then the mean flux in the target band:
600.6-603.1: 0.023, 23.7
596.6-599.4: -0.063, 25.6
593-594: 0.039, 23.2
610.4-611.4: 0.043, 23.5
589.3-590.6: 0.051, 22.8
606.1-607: 0.080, 22.6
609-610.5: -0.074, 26.1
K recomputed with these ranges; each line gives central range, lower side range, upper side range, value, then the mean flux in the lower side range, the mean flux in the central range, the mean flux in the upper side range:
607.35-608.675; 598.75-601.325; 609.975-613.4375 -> -0.04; 24.7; 25.2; 24.1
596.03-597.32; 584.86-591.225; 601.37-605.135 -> -0.12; 23.6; 26.5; 24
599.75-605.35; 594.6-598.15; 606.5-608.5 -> -0.01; 24.4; 24.2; 23.8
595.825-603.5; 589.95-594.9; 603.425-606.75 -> -0.03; 23.6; 24.6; 24.1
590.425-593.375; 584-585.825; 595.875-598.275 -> 0.06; 25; 23.9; 25.5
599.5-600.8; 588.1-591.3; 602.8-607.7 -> -0.07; 23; 25.3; 24.1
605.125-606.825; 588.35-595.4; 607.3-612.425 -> 0.07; 23.2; 23.2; 25.2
